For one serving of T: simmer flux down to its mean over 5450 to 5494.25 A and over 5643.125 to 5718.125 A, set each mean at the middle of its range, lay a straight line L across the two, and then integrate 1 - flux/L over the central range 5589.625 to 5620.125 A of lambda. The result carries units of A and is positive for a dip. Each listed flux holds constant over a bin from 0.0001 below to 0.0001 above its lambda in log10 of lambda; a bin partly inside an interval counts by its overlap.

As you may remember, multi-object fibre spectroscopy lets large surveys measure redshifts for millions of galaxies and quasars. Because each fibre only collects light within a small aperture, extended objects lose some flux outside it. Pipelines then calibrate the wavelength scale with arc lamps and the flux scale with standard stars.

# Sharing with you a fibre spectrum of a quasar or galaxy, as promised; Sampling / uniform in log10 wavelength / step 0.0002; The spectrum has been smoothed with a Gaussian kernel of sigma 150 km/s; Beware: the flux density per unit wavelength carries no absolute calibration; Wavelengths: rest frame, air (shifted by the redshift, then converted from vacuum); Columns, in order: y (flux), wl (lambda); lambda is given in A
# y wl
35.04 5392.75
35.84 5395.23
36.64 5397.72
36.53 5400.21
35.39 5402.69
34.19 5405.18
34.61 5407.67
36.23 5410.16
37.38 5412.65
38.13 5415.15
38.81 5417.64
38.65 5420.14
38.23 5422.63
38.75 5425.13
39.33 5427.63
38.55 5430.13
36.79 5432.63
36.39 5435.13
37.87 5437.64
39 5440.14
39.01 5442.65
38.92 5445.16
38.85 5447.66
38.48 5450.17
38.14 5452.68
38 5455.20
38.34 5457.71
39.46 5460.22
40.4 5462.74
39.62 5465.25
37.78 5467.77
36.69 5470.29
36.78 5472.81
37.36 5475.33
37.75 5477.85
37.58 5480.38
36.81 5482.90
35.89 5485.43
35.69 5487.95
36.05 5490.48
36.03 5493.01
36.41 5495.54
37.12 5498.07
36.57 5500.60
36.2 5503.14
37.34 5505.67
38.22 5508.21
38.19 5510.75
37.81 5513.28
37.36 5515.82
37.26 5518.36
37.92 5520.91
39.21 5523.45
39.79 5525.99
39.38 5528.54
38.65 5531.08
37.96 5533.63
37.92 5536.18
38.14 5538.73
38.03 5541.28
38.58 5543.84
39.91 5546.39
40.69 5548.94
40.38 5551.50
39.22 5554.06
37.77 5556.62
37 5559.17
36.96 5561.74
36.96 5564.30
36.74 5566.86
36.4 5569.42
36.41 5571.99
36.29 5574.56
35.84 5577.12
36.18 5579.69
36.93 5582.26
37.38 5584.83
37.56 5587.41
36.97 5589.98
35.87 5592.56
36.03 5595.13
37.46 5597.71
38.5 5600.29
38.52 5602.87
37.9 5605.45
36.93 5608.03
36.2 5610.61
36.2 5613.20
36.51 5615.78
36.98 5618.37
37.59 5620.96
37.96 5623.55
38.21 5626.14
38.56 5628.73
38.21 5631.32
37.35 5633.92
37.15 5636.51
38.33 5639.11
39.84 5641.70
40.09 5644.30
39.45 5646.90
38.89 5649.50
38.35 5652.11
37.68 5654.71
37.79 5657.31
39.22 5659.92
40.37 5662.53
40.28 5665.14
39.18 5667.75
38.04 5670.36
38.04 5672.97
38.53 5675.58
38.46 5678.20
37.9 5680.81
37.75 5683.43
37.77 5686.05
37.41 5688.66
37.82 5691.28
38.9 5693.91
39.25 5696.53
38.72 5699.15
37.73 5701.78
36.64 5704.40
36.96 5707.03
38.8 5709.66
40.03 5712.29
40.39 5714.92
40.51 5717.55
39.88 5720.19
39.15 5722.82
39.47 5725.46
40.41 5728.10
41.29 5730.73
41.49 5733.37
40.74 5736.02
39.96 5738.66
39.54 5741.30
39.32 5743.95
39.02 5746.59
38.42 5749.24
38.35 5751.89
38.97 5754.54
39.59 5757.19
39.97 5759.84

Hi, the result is 0.98 A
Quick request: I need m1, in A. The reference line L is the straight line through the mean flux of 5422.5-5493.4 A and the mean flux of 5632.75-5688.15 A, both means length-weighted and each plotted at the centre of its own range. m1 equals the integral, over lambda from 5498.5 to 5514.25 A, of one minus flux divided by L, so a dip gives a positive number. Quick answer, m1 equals 0.3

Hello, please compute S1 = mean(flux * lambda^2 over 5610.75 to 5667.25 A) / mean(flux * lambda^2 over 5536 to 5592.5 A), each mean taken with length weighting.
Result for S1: 1.05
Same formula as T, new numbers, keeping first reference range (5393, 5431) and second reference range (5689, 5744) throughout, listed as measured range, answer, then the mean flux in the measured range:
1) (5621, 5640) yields 0.4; 37.9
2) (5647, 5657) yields 0.1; 38.4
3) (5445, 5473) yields -0.8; 38.5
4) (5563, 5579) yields 0.8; 36.4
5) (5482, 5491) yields 0.4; 36.1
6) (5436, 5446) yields -0.3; 38.6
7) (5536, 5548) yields -0.2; 38.6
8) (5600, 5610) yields 0.2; 37.8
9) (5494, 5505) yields 0.3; 36.6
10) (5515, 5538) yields -0.3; 38.4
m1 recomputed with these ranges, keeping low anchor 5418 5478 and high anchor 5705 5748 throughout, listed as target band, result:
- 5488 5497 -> 0.6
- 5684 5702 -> 0.6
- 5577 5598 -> 1.3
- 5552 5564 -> 0.3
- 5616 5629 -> 0.5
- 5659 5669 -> -0.1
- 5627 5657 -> 0.6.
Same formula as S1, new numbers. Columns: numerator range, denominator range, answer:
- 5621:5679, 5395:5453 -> 1.12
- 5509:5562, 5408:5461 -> 1.05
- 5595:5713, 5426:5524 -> 1.08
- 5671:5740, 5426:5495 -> 1.13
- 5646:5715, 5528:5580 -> 1.06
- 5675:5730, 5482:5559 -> 1.09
